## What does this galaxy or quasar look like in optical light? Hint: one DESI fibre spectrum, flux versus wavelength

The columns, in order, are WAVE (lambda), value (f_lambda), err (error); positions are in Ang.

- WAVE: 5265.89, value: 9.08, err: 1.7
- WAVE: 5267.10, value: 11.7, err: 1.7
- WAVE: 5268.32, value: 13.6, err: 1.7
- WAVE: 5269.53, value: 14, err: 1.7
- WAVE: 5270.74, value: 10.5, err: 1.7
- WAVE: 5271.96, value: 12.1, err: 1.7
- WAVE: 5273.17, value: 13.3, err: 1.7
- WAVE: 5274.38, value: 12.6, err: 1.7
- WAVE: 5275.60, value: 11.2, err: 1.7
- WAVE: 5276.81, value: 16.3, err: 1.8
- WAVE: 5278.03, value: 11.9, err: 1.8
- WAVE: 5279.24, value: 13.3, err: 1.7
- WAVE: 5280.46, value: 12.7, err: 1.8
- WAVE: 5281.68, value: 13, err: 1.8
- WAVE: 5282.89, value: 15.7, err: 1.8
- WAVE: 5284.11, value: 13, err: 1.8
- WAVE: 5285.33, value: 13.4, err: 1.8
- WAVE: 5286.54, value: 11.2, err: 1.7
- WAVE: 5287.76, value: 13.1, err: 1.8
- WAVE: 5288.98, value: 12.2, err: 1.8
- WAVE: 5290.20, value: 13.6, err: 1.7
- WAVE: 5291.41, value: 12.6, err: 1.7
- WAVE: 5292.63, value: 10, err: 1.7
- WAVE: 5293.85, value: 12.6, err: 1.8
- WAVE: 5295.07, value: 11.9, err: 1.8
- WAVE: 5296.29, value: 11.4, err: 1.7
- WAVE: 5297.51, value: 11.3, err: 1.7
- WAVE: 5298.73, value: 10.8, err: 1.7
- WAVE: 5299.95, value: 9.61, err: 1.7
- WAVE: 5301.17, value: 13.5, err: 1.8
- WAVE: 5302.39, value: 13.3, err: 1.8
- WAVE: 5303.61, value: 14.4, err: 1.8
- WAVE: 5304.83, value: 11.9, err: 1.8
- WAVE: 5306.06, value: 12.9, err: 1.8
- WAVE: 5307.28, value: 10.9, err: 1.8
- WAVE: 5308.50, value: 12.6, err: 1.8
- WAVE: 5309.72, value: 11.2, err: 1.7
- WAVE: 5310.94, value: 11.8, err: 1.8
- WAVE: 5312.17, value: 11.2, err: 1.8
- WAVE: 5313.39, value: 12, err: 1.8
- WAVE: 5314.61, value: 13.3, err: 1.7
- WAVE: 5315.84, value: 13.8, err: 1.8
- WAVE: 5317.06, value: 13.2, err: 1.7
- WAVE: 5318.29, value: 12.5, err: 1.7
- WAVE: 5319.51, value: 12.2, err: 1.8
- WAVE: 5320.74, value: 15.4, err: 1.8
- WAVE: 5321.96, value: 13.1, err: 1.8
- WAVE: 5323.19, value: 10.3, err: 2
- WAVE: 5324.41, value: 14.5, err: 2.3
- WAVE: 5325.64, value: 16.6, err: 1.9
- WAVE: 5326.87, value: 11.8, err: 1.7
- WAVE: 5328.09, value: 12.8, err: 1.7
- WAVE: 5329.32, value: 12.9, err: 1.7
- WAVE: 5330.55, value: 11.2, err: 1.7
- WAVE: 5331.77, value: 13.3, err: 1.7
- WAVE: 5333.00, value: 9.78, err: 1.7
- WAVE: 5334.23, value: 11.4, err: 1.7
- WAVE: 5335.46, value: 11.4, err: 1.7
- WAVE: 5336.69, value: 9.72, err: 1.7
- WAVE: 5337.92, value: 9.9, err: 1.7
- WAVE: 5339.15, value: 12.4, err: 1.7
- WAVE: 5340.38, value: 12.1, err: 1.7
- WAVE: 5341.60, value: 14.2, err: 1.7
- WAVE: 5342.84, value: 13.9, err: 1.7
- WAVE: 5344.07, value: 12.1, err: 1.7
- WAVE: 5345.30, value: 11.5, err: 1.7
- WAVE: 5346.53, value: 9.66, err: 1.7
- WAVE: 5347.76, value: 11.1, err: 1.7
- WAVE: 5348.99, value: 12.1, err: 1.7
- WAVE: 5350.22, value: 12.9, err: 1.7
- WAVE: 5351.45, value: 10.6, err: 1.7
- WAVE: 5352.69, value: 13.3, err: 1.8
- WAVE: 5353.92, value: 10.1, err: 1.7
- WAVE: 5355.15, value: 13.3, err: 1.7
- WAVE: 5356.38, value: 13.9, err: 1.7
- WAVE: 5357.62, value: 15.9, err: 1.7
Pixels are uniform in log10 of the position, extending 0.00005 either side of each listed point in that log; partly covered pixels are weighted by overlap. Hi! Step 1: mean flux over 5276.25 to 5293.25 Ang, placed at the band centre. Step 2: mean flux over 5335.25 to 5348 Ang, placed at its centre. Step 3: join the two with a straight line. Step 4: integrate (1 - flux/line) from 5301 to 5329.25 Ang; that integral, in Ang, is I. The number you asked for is -1.28 Ang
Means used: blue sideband 13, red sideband 11.7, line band 12.8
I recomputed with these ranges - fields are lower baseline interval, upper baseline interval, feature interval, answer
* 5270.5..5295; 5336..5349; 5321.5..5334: -0.7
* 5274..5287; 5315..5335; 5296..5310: 1.0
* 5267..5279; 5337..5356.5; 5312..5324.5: -0.6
